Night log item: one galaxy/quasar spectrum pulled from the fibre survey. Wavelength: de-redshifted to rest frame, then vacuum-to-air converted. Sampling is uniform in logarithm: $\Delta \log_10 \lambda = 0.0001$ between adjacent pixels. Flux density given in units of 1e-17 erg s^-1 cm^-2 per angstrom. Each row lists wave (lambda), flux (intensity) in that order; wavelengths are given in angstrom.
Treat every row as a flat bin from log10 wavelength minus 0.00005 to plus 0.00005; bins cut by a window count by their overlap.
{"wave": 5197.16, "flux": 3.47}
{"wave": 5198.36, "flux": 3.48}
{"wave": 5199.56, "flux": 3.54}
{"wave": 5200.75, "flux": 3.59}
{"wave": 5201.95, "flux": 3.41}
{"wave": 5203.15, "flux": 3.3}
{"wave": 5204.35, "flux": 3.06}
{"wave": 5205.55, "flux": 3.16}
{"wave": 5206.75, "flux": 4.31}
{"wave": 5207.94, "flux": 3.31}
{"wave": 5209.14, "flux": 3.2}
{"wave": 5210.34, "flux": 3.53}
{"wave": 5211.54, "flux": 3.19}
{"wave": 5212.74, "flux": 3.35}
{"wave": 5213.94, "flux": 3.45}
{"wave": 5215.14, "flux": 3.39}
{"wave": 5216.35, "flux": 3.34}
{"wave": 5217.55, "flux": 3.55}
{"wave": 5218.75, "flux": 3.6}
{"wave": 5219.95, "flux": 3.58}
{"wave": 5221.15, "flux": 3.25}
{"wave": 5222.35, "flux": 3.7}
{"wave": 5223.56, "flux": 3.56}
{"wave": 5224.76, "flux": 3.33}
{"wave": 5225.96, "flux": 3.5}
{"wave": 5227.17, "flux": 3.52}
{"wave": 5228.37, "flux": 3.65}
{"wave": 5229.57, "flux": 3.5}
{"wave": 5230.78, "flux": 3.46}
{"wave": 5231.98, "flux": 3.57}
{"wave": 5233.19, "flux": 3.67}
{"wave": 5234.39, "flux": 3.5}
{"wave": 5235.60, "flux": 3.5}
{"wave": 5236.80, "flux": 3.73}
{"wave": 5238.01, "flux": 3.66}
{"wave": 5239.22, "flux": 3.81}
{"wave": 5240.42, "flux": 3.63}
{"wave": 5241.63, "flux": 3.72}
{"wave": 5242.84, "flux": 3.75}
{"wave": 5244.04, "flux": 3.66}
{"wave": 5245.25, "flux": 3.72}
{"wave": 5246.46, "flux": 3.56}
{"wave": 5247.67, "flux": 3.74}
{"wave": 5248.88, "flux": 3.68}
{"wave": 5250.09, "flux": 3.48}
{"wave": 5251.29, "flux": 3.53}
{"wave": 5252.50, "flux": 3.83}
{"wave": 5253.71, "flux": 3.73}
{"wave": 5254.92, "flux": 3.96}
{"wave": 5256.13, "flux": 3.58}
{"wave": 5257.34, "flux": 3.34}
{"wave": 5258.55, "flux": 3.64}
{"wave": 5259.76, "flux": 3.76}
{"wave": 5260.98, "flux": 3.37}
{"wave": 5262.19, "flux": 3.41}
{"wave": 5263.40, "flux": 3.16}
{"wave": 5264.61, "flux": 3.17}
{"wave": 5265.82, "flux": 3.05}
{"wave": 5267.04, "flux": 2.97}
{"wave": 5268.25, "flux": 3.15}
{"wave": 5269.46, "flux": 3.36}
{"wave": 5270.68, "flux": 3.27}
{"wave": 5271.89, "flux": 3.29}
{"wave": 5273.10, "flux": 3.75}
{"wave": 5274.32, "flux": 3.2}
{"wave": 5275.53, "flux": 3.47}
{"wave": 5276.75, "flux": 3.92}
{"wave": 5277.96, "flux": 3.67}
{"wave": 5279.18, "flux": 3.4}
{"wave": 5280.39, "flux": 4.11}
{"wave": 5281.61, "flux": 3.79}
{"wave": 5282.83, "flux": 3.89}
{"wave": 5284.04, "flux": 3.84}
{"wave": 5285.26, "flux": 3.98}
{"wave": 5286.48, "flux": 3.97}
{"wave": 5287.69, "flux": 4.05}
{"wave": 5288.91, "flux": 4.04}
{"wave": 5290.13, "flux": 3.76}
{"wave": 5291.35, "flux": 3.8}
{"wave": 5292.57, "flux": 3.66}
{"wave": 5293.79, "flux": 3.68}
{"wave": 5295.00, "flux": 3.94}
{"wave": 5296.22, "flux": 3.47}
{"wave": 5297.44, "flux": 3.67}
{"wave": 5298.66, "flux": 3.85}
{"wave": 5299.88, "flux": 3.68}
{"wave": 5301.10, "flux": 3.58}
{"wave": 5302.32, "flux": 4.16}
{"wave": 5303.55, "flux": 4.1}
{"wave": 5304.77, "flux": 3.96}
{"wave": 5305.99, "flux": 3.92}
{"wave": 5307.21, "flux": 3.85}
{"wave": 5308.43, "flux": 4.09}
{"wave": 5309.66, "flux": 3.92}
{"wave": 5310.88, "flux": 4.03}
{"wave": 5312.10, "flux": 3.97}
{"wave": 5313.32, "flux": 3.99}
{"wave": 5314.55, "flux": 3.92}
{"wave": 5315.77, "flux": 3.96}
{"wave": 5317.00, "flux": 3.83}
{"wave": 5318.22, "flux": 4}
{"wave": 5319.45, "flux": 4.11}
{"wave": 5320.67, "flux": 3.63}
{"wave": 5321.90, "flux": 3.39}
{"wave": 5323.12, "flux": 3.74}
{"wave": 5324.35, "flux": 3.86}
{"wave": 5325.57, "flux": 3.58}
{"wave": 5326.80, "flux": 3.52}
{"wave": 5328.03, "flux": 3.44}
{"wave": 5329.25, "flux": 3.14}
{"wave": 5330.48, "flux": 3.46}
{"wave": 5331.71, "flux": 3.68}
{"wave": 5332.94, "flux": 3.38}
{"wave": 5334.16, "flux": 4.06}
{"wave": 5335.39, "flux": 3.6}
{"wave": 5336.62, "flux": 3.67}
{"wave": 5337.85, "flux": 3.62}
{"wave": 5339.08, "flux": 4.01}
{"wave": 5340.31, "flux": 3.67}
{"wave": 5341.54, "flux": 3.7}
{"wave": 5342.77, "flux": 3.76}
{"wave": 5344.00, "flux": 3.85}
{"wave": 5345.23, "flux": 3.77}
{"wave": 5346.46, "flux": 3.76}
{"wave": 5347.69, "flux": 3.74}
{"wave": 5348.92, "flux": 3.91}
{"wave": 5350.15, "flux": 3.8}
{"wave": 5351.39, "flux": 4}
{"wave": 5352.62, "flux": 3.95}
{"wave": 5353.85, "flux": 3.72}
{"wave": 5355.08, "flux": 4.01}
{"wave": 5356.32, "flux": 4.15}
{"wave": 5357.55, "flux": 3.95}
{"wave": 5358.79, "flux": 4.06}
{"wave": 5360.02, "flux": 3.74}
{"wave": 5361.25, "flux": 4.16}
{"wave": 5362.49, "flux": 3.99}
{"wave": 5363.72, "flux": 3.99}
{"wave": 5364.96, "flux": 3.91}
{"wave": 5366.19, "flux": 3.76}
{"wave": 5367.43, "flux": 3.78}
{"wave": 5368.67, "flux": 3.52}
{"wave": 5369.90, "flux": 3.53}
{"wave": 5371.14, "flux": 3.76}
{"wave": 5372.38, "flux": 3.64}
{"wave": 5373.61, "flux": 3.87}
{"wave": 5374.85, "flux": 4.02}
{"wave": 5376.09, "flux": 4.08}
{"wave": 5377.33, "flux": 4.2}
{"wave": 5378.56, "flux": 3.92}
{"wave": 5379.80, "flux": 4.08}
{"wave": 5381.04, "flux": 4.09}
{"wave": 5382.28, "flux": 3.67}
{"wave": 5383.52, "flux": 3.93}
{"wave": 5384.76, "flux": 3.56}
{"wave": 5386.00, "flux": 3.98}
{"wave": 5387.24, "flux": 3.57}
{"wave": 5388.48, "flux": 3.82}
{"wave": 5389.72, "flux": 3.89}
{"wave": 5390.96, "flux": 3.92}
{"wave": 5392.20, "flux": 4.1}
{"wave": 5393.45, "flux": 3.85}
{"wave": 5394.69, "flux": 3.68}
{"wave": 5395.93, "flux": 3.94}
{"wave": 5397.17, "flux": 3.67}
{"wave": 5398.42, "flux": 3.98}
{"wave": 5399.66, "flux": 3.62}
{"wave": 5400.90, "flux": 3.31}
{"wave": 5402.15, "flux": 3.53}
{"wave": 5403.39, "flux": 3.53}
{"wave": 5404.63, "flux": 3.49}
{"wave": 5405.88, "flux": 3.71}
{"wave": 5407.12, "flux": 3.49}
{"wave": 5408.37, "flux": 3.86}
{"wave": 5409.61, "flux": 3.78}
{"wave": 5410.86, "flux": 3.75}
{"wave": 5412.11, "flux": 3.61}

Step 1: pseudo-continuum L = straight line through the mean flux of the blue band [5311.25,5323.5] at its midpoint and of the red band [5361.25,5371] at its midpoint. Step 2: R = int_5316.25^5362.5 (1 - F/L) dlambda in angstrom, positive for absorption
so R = 0.8 angstrom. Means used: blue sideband 3.86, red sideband 3.8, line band 3.77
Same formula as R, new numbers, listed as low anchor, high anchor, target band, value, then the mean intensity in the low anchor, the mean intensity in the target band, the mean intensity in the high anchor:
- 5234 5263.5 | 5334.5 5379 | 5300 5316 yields -0.9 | 3.63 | 3.95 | 3.85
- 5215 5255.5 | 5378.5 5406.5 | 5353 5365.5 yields -0.8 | 3.6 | 3.97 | 3.77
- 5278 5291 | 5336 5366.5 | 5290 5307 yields 0.3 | 3.87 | 3.8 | 3.87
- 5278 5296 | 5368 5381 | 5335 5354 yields 0.4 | 3.84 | 3.79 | 3.87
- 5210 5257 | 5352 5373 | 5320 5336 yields 0.9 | 3.58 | 3.58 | 3.86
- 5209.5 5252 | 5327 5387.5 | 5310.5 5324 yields -0.5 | 3.55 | 3.87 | 3.81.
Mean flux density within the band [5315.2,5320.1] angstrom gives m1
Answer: 3.97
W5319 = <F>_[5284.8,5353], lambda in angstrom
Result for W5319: 3.8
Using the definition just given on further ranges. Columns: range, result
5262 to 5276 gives 3.27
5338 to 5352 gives 3.81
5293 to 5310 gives 3.84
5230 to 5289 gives 3.6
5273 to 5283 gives 3.67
